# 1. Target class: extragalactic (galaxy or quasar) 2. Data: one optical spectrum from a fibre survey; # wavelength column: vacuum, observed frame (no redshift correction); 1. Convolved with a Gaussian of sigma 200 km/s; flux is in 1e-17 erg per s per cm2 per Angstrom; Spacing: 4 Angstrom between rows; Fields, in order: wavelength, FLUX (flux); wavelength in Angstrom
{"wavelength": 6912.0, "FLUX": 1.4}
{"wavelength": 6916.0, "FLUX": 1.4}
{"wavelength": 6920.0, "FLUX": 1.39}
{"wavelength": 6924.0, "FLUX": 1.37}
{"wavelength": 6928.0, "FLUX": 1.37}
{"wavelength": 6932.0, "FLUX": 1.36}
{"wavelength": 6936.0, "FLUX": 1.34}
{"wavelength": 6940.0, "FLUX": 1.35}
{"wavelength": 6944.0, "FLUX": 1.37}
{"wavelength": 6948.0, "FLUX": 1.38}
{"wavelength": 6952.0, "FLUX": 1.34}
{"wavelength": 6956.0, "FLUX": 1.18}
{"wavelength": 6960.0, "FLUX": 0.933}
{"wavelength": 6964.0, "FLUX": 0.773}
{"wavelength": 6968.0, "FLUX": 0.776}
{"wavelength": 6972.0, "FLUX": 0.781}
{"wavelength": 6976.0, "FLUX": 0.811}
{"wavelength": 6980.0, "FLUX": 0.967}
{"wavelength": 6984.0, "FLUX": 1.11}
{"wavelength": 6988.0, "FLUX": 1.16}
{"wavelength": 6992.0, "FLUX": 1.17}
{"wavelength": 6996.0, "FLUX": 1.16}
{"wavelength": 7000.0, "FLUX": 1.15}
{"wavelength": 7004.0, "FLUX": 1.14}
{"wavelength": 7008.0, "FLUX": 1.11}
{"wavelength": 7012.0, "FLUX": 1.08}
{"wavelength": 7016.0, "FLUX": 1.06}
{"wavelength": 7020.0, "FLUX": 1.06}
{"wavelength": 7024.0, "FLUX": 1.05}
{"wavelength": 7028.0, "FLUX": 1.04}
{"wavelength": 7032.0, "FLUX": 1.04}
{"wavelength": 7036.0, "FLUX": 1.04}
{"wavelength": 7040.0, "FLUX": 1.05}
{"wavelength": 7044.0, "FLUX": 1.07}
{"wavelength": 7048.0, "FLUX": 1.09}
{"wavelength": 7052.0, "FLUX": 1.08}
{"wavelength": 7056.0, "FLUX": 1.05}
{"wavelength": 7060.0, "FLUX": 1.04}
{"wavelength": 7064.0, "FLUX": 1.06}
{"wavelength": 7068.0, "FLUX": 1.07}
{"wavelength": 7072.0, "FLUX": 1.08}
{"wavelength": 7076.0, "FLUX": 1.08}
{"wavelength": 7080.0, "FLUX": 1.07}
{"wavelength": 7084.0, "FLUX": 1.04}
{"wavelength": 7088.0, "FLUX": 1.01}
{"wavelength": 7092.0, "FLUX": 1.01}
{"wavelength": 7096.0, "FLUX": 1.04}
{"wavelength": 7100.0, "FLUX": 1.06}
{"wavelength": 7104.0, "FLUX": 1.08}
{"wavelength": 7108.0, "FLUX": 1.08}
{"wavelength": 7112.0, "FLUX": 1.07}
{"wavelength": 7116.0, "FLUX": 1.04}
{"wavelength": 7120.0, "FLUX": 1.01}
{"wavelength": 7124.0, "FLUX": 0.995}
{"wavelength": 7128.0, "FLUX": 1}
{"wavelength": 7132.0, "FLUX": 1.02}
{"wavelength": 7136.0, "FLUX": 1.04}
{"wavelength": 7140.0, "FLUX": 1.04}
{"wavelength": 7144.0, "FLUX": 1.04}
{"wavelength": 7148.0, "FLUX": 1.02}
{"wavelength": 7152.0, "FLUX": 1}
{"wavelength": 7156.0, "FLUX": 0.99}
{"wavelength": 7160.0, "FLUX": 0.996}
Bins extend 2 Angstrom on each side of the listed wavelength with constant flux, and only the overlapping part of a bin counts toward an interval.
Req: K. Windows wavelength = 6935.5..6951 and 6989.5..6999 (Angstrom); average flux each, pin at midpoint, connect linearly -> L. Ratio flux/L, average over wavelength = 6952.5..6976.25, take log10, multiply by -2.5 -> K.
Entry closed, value 0.37 mag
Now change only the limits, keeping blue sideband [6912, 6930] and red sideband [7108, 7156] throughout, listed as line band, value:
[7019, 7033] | 0.15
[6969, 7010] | 0.20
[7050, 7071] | 0.08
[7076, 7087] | 0.06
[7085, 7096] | 0.08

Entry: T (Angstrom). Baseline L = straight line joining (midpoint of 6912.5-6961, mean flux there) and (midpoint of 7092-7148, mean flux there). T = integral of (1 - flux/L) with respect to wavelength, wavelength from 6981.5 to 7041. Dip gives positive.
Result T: 5.6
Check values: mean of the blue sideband 1.33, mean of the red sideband 1.04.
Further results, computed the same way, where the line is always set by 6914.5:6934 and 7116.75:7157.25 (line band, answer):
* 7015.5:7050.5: 4.0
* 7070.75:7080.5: 0.4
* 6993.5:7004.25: 0.8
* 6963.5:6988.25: 7.4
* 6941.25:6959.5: 0.6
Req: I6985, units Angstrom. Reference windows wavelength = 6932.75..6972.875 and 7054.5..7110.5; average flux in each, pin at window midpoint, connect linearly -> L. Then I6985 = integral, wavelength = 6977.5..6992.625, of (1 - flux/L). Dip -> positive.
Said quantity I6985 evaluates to 0.43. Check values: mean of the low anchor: 1.14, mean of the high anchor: 1.06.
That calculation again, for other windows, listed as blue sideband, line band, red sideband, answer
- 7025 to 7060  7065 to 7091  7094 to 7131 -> -0.2 Angstrom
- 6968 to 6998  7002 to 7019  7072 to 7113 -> -1.3 Angstrom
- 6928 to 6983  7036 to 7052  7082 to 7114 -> 0.1 Angstrom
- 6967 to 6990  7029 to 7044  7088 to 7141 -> -1.0 Angstrom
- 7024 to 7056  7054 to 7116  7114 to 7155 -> -1.0 Angstrom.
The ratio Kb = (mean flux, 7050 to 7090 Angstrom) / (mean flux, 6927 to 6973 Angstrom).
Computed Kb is 0.91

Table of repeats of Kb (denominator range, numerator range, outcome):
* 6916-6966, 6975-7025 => 0.86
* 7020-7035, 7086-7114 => 1.00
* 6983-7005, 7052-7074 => 0.92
